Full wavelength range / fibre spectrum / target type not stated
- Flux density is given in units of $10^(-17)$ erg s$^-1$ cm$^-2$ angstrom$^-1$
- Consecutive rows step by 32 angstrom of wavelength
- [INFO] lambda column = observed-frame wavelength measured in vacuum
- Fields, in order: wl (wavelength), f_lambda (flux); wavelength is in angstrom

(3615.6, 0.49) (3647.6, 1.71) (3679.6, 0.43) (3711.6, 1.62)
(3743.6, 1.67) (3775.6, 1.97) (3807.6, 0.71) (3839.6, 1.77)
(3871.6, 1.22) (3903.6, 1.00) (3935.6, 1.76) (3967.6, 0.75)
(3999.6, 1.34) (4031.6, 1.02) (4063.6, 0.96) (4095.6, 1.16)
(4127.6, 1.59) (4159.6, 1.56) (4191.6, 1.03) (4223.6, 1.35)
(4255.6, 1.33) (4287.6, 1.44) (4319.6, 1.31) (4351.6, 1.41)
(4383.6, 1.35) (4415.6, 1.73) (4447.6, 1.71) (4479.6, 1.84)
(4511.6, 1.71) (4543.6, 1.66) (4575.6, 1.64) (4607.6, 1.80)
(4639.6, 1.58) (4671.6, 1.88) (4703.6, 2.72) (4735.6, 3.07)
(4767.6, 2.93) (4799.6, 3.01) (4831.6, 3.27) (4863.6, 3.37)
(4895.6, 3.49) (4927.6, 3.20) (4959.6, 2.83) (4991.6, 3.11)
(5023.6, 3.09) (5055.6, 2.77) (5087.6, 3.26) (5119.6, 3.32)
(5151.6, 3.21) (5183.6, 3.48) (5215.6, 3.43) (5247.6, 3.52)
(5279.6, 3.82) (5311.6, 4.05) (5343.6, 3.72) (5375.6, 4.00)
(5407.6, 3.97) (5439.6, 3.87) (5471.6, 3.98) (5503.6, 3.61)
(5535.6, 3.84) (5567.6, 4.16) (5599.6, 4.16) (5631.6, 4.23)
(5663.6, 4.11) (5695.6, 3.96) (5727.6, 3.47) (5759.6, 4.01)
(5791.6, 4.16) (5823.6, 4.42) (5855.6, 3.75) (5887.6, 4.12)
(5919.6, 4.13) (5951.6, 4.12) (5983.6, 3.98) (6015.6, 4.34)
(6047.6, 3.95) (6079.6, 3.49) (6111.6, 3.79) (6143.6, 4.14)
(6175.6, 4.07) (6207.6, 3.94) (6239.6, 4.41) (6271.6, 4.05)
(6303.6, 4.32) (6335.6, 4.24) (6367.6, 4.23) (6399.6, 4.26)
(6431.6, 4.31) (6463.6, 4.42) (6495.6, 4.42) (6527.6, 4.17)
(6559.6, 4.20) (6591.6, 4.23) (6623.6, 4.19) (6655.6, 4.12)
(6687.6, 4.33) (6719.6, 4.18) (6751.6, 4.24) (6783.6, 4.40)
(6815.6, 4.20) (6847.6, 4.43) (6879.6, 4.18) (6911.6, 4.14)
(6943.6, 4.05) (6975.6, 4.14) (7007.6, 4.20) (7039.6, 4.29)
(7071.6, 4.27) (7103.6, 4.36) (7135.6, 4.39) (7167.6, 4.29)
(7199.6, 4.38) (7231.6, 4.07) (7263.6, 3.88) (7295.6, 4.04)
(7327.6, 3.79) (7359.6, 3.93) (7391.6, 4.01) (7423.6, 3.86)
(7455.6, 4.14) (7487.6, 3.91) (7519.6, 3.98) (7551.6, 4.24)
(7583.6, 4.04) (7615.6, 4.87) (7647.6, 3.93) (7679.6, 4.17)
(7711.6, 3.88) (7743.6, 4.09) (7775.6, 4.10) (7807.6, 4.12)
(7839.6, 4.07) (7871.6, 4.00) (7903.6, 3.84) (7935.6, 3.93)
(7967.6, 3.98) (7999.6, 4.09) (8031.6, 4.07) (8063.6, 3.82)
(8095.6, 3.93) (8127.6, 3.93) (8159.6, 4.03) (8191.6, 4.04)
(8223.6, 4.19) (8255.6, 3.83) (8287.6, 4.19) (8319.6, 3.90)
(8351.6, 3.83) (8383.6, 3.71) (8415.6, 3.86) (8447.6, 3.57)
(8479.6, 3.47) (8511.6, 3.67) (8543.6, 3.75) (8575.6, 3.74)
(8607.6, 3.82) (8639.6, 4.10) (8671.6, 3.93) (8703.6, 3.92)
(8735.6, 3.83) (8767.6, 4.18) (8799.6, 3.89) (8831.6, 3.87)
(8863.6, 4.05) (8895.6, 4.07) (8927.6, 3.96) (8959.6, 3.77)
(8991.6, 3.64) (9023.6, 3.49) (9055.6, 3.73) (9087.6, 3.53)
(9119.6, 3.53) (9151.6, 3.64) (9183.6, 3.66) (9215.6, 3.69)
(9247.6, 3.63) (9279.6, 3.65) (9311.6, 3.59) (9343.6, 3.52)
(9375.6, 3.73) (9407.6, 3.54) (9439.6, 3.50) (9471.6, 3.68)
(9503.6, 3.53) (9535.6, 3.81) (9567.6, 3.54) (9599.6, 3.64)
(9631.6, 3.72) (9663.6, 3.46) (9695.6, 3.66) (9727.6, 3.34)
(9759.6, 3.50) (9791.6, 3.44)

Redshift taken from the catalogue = 0.176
